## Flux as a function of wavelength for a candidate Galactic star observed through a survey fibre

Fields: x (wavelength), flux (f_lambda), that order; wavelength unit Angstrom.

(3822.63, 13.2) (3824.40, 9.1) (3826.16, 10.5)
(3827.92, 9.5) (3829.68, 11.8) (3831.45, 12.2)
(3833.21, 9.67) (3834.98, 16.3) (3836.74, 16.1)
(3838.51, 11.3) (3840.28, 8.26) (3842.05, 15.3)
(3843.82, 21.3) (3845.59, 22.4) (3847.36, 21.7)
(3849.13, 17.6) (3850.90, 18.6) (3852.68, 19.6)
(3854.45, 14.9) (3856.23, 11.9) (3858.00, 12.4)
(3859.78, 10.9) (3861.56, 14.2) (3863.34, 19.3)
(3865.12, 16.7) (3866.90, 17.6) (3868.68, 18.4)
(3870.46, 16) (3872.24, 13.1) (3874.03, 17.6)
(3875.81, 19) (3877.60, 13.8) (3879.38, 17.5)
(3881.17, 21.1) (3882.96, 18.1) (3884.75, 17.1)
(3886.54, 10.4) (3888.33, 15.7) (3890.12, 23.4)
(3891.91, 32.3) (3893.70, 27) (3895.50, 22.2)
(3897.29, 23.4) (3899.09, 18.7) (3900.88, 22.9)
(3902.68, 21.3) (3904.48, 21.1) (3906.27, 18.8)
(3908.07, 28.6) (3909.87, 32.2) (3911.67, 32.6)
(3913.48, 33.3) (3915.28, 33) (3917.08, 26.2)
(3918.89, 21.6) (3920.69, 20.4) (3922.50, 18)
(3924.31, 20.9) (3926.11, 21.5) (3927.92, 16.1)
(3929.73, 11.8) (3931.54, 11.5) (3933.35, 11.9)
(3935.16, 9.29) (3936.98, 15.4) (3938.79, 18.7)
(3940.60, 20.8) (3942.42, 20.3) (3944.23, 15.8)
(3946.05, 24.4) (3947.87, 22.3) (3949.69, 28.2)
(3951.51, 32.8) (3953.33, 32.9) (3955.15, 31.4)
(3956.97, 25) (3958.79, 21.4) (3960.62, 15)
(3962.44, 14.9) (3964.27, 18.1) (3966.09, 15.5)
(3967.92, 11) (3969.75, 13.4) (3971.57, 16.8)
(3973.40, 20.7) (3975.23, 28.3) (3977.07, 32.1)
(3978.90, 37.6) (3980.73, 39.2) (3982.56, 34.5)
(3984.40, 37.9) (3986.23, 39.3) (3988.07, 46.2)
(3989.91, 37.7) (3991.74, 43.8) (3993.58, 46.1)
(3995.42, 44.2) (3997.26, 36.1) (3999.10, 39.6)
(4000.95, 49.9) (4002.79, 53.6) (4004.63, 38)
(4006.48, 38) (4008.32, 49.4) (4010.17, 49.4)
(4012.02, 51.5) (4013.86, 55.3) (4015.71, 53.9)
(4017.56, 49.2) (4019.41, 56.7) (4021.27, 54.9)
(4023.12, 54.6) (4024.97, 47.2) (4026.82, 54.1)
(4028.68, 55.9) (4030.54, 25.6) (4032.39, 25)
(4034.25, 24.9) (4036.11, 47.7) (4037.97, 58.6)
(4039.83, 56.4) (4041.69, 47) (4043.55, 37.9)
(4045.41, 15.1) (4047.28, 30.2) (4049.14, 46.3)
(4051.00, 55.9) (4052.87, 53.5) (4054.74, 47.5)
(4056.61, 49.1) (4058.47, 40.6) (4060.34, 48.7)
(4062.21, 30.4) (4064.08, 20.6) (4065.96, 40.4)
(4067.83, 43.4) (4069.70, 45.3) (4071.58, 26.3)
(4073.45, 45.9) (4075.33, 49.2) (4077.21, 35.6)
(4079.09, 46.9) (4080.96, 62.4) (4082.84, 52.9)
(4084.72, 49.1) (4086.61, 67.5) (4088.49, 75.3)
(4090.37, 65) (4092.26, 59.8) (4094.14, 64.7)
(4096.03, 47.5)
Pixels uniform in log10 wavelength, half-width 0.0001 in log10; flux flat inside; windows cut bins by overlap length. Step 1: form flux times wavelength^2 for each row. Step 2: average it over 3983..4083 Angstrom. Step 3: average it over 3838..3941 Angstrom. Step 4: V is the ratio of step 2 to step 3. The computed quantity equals 2.5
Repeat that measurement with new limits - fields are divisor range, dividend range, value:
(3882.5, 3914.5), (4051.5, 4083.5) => 2.02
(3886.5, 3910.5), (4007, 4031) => 2.34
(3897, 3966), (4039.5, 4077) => 2.01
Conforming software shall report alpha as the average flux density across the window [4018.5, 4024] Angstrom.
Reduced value 55.3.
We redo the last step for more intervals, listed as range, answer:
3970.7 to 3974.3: 18.8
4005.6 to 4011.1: 45.7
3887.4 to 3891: 19.5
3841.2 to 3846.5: 19.7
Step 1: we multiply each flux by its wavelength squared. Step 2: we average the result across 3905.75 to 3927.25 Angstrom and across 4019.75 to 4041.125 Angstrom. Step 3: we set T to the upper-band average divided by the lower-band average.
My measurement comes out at 1.91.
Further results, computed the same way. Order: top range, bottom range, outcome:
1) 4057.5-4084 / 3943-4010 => 1.39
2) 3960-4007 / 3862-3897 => 1.84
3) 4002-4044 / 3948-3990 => 1.79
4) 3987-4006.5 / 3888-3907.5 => 2.00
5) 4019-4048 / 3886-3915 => 1.89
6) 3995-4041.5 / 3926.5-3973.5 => 2.54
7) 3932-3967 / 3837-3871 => 1.34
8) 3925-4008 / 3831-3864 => 1.91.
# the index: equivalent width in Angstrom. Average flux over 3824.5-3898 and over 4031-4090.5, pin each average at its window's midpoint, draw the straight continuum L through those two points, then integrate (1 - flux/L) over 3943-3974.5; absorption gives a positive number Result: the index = 9.31 Angstrom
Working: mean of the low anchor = 16.7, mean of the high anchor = 44.6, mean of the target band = 21.2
